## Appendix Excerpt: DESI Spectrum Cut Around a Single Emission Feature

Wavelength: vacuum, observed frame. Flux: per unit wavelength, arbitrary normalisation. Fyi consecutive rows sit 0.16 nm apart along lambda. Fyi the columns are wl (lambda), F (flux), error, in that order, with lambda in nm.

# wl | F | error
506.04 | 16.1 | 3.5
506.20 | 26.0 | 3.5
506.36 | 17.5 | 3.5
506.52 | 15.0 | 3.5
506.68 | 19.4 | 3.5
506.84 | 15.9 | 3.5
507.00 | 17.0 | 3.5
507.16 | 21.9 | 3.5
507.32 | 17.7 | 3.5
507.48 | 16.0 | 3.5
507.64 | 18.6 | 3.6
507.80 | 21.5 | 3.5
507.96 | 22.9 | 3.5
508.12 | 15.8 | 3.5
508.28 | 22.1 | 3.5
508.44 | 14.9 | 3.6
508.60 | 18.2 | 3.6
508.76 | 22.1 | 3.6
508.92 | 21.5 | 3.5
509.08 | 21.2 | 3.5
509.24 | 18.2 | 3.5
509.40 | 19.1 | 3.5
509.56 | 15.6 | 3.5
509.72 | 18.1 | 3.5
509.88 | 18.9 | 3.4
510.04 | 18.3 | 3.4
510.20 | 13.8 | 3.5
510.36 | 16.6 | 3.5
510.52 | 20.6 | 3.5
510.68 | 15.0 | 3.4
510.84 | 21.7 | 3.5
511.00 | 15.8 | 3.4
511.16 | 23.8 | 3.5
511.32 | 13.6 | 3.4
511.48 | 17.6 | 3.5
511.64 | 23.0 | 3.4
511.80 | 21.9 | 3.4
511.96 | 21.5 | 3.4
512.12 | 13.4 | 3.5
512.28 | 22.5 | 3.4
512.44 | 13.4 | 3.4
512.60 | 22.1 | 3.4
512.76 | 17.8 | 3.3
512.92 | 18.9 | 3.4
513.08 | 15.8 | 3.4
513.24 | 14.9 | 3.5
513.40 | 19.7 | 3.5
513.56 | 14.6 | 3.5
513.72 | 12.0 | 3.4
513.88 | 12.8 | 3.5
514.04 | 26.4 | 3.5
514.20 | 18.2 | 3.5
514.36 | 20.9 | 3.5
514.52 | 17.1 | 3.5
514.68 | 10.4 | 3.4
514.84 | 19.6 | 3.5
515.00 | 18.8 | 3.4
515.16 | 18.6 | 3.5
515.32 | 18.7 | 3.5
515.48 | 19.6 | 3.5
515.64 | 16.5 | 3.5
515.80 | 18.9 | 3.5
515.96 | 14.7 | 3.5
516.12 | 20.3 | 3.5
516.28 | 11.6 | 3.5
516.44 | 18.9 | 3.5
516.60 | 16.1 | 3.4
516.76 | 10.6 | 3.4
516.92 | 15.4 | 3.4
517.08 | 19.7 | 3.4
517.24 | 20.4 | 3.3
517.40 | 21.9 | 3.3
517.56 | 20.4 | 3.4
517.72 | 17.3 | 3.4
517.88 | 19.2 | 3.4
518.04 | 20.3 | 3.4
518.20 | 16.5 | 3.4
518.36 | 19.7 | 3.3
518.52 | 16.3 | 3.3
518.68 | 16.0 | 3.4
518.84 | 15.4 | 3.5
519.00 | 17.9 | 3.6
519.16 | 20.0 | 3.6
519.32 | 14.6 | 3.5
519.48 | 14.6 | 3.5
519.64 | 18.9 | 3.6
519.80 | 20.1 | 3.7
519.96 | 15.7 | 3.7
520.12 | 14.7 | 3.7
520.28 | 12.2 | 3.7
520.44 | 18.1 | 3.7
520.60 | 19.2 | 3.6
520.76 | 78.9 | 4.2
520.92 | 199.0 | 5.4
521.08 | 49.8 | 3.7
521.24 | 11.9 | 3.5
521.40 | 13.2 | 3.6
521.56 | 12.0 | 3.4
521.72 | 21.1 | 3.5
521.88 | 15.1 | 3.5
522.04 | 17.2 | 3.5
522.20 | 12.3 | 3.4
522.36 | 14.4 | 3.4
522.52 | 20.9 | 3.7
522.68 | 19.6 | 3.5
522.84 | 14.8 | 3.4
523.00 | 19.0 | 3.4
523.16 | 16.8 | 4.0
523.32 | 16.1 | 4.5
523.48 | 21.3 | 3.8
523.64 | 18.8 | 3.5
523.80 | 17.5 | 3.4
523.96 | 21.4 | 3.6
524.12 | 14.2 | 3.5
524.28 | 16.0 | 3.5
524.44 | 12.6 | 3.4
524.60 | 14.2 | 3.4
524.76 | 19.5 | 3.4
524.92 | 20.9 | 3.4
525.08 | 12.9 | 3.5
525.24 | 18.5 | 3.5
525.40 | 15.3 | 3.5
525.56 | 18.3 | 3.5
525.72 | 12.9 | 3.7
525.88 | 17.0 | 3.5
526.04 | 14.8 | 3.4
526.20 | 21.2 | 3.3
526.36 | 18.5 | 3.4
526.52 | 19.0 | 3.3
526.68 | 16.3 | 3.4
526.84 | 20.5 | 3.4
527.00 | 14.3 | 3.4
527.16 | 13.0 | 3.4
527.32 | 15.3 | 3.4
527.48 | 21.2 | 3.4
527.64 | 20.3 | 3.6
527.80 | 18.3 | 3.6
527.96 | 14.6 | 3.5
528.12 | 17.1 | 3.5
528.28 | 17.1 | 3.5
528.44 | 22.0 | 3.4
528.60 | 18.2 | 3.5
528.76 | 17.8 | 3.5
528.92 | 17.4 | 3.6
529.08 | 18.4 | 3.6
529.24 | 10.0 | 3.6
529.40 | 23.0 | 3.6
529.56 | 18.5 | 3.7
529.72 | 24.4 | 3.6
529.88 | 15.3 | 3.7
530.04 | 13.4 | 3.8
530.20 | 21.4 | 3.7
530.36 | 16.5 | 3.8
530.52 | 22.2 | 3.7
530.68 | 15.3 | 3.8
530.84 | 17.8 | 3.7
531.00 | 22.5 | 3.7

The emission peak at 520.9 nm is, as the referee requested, H-beta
